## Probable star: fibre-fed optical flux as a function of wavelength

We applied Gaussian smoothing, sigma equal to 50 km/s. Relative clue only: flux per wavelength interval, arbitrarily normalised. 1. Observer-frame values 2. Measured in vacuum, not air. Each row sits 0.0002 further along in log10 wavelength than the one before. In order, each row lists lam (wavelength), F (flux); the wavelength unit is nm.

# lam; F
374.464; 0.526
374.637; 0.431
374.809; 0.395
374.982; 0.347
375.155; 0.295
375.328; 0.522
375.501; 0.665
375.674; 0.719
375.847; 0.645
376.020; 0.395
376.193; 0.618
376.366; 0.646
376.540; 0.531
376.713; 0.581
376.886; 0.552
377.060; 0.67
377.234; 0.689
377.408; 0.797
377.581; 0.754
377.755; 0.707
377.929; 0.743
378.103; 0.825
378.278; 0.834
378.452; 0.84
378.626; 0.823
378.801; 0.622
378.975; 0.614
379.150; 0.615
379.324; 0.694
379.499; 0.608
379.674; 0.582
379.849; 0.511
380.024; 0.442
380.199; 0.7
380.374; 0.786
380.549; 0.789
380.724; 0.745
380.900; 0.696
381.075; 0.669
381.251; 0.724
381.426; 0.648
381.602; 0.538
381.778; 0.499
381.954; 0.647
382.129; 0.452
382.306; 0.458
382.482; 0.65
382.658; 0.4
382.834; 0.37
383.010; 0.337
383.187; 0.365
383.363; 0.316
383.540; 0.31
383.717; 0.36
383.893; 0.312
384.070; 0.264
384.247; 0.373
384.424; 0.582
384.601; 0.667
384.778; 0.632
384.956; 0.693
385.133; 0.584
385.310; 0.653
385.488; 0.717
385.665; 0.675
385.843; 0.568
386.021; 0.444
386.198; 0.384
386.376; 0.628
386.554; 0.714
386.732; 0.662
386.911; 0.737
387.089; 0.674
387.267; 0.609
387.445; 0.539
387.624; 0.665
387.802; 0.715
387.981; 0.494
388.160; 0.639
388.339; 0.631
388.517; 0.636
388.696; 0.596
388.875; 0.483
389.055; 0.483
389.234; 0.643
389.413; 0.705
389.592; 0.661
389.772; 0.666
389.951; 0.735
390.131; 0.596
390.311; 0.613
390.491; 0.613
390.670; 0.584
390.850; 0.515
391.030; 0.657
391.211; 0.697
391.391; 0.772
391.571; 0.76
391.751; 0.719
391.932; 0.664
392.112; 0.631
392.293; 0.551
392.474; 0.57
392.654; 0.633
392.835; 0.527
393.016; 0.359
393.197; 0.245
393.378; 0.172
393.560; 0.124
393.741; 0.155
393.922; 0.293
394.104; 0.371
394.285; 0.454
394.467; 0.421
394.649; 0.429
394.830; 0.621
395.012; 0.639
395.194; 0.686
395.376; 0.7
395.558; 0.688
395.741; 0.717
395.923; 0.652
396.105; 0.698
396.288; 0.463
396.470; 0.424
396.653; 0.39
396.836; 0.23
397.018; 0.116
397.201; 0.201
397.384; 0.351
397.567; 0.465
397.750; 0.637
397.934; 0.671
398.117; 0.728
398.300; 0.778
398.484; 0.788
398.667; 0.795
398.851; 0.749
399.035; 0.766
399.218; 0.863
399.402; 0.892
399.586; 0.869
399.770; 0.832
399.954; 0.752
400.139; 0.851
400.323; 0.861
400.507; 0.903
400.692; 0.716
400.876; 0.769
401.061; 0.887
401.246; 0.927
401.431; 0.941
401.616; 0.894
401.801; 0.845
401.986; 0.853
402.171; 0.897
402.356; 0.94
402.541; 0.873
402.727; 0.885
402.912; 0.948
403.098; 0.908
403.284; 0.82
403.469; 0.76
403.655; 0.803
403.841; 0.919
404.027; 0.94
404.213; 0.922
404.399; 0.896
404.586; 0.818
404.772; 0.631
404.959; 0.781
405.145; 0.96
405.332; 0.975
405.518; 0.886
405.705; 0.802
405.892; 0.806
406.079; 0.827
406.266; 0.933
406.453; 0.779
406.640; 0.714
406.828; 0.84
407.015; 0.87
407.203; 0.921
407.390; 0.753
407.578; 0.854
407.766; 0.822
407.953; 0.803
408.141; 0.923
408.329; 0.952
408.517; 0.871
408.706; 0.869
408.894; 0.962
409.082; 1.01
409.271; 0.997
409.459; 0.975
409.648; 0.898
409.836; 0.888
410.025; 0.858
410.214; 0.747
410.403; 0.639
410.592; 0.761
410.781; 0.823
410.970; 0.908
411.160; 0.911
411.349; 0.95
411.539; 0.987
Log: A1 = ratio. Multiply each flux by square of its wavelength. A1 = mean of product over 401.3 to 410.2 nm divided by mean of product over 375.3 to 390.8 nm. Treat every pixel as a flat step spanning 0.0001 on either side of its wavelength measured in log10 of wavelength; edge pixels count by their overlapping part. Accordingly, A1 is 1.63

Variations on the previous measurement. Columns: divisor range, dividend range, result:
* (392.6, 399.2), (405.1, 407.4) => 1.76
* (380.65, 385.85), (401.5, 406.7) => 1.81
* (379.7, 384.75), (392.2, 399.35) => 1.07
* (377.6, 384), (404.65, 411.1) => 1.67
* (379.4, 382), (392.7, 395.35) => 0.68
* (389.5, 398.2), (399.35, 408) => 1.71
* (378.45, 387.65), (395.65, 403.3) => 1.38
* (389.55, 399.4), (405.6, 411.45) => 1.65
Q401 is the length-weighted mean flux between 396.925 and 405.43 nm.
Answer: 0.791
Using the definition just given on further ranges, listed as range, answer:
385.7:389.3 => 0.598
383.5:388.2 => 0.569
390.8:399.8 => 0.561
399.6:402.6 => 0.859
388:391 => 0.611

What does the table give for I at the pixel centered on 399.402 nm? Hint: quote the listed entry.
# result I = 0.892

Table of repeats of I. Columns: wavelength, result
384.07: 0.264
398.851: 0.749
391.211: 0.697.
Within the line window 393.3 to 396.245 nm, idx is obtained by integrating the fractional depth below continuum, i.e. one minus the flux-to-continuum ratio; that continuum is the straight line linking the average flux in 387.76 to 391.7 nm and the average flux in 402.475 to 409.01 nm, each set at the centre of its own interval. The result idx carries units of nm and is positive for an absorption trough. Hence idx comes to 0.90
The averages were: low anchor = 0.631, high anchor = 0.858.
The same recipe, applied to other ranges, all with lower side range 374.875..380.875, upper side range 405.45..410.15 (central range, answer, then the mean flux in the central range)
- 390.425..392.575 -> 0.30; 0.645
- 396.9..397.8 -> 0.52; 0.338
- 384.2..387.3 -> 0.40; 0.614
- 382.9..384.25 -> 0.71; 0.328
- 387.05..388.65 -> 0.22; 0.62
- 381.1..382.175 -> 0.12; 0.595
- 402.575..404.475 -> -0.09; 0.88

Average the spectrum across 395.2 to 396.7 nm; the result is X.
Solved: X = 0.603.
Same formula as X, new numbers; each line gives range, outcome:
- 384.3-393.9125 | 0.583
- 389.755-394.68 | 0.517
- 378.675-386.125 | 0.556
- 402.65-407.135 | 0.851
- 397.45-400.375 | 0.764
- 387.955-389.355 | 0.582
